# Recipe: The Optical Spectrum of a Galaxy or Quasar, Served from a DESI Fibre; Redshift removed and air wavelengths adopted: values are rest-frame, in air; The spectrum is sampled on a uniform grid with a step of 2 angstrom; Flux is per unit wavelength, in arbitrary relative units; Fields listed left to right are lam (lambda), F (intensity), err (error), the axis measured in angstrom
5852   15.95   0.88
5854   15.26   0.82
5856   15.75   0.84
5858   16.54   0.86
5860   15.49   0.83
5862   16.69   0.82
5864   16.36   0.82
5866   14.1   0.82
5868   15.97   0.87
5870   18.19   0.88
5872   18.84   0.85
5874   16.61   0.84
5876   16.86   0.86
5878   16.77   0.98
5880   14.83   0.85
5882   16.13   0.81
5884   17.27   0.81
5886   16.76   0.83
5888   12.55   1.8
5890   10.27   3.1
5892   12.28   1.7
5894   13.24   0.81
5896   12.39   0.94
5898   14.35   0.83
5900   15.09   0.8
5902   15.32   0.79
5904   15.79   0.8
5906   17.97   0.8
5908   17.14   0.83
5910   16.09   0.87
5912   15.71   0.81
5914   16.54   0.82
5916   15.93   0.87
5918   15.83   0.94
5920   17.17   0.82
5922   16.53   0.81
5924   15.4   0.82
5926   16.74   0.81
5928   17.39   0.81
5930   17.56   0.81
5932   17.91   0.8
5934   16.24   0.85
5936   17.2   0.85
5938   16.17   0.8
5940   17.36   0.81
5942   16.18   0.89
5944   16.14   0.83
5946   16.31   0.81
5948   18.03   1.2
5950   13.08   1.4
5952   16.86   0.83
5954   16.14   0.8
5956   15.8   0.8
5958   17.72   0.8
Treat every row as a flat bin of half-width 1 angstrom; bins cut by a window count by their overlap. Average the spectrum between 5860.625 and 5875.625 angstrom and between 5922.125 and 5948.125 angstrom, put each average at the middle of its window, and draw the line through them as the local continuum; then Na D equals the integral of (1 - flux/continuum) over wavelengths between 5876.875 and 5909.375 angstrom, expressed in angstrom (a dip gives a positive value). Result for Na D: 3.5 angstrom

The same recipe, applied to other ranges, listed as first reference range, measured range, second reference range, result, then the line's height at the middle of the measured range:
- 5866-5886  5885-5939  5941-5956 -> 2.52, 16.4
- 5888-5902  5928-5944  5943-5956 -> -1.68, 15.3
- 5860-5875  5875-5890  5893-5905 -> 0.04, 15.5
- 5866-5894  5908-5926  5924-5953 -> -0.04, 16.2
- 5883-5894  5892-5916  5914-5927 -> -0.47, 15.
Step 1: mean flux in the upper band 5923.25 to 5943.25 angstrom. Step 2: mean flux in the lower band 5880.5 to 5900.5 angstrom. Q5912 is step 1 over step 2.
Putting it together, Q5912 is 1.2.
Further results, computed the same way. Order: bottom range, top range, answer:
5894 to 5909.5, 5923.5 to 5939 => 1.10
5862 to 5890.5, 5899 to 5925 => 1.02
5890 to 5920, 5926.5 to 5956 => 1.09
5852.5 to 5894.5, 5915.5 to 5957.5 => 1.06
